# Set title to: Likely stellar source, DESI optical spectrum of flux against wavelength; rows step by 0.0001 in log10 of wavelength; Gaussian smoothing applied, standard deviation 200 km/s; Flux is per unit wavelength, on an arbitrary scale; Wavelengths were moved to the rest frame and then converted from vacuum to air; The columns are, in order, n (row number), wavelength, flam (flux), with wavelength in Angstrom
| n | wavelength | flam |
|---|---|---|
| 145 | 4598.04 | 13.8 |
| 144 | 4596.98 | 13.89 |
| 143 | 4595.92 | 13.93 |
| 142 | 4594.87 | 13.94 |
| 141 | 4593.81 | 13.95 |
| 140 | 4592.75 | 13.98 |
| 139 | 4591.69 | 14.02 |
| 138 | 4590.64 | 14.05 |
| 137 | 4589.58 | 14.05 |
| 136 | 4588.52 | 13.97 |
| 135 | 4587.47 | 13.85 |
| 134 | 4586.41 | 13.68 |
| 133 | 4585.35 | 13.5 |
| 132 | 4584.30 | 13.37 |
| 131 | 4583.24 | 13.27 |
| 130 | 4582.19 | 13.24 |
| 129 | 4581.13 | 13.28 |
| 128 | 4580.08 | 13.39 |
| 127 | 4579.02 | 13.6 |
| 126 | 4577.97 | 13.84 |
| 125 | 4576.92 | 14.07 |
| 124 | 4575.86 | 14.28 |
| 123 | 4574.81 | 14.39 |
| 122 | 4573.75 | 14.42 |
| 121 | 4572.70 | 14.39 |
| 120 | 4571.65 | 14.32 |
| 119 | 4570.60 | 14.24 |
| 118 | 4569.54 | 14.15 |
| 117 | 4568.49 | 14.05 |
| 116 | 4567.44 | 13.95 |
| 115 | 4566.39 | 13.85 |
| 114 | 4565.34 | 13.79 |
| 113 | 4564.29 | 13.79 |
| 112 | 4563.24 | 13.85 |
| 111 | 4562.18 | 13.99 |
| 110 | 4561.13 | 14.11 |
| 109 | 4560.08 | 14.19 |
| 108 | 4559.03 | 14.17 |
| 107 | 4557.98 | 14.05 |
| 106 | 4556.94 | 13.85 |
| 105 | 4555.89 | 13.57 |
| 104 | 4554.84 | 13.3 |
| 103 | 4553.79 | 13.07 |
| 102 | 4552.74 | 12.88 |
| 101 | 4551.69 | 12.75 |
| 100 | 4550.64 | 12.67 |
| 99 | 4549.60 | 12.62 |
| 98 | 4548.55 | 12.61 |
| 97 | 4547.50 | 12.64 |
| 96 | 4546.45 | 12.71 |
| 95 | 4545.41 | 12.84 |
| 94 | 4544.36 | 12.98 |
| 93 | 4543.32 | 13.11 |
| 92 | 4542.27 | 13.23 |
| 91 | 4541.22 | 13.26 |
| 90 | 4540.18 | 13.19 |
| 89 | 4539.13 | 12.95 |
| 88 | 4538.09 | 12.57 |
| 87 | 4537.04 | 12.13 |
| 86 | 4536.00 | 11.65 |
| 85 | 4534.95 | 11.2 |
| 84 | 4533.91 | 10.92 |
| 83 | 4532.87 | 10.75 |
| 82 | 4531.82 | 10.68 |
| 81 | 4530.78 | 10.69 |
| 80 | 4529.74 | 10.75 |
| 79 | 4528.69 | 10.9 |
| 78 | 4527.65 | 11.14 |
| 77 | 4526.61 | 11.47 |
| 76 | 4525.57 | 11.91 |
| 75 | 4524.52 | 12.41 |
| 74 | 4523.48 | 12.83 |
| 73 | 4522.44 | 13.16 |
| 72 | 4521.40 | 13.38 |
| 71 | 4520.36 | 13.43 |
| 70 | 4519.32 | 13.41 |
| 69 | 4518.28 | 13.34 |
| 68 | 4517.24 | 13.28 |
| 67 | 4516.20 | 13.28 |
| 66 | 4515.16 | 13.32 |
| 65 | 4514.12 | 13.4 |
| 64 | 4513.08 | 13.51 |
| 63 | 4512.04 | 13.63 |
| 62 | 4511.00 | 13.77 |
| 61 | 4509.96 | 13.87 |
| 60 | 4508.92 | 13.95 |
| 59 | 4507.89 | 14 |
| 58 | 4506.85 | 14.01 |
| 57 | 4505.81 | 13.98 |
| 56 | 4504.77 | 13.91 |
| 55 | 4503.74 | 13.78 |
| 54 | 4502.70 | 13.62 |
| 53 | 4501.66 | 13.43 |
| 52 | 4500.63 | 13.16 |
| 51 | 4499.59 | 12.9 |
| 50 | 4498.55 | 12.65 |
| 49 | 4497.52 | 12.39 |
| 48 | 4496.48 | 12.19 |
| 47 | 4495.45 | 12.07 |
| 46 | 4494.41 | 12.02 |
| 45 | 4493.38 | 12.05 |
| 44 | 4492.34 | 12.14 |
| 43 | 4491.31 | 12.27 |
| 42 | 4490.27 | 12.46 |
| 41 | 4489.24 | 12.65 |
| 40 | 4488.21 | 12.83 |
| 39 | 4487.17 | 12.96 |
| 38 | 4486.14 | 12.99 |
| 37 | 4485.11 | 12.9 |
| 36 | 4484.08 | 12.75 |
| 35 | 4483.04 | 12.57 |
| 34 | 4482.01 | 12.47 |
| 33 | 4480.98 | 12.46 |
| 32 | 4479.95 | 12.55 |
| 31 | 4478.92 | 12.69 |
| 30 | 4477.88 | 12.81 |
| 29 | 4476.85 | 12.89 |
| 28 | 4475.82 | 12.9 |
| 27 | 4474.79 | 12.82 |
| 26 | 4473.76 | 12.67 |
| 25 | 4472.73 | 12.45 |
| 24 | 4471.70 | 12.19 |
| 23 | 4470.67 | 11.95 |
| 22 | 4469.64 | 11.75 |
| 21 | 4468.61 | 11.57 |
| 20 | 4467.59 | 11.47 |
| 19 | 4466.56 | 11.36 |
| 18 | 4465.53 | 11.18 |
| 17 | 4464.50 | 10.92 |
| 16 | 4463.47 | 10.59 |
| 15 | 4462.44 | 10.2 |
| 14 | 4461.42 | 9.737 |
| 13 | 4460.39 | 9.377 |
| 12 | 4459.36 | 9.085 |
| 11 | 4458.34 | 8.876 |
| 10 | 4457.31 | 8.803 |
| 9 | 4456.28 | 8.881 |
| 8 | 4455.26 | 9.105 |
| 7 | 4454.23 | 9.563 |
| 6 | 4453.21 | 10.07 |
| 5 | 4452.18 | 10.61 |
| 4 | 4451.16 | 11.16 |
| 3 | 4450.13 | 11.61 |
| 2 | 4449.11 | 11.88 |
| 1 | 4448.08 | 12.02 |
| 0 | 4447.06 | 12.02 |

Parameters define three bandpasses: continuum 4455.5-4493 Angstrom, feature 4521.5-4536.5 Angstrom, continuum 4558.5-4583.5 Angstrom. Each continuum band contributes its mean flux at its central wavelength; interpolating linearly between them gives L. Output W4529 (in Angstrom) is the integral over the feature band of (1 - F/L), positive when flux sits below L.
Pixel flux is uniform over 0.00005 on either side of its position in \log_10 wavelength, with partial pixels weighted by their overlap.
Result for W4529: 1.7 Angstrom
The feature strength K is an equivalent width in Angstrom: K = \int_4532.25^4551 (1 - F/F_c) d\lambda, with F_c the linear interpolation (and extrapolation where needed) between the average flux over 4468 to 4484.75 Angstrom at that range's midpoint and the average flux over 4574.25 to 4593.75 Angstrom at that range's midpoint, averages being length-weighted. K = 1.16 Angstrom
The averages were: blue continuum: 12.5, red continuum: 13.8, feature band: 12.4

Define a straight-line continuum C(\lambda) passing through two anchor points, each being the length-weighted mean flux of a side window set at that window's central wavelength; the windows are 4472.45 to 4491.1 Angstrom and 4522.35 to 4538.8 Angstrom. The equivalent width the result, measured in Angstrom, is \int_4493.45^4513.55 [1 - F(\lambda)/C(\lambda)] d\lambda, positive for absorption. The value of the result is -1.8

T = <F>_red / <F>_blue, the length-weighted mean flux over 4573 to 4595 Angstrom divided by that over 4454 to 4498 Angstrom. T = 1.19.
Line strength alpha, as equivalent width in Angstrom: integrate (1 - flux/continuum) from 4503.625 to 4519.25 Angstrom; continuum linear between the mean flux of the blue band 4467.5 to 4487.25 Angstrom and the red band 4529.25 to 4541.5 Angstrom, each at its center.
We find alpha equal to -2.1 Angstrom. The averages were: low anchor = 12.5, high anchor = 11.7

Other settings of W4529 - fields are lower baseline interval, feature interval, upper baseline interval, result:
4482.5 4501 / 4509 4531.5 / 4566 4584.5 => 0.49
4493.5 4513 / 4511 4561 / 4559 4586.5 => 3.20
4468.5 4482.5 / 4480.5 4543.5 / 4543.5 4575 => 1.27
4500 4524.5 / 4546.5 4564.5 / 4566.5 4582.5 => 0.58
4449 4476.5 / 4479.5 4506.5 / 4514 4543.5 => -2.97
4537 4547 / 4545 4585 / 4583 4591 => -0.87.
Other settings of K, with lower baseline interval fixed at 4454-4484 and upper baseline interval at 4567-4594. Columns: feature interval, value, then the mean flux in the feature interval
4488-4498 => -0.38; 12.3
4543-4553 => 0.27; 12.8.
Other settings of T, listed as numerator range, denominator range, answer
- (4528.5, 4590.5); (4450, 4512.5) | 1.10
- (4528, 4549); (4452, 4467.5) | 1.22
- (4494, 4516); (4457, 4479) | 1.18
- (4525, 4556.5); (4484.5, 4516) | 0.93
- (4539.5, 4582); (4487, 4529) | 1.05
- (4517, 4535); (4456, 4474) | 1.12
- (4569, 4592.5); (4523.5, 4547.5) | 1.16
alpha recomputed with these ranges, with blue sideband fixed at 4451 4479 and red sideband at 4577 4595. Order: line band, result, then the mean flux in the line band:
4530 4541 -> 0.76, 11.7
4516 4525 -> -0.70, 13.2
